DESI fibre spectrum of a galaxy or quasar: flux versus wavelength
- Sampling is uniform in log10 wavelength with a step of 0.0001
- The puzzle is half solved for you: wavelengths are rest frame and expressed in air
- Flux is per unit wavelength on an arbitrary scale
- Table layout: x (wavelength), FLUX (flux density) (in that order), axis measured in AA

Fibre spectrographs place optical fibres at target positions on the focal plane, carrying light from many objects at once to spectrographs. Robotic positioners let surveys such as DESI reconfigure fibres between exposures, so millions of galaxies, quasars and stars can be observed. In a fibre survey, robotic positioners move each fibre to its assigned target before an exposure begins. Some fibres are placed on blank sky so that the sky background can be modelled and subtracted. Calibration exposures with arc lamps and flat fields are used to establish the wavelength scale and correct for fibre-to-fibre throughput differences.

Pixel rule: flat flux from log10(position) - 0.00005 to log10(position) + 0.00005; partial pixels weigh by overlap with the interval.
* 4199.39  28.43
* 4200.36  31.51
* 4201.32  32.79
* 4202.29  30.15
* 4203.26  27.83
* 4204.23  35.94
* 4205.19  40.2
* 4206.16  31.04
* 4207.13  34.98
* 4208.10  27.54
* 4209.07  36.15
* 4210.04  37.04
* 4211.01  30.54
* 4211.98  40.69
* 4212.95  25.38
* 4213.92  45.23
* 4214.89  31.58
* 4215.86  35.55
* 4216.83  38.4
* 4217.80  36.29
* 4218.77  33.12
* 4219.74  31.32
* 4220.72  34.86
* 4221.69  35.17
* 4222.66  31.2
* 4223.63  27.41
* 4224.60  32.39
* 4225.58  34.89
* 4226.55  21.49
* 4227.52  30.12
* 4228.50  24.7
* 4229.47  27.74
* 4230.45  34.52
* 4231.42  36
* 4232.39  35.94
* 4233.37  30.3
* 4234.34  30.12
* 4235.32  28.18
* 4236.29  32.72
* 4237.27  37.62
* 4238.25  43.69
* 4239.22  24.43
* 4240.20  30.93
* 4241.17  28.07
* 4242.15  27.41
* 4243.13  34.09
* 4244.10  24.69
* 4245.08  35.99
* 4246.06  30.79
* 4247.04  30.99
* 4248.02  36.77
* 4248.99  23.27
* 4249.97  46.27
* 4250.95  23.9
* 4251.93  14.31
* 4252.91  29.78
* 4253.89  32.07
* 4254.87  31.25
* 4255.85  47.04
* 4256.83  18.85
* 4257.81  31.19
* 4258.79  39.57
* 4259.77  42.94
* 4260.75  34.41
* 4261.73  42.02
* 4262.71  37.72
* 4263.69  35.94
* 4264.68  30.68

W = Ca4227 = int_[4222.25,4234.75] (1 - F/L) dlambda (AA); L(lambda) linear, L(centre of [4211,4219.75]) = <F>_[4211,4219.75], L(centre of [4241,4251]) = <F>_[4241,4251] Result 1.16 AA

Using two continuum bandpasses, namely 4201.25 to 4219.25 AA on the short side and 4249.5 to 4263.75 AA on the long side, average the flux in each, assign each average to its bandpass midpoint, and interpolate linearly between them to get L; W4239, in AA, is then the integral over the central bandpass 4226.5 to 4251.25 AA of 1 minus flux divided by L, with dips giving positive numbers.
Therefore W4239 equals 1.8 AA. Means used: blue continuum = 34.3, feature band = 31.4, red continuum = 33.7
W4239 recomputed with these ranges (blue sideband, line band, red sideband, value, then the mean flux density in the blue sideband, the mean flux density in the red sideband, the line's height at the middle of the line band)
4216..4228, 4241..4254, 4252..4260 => 1.1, 32.3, 32.8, 32.7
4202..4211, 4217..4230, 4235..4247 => 0.6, 33.3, 31.6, 32.5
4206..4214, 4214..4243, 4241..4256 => 0.2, 33.8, 30.7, 32.3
